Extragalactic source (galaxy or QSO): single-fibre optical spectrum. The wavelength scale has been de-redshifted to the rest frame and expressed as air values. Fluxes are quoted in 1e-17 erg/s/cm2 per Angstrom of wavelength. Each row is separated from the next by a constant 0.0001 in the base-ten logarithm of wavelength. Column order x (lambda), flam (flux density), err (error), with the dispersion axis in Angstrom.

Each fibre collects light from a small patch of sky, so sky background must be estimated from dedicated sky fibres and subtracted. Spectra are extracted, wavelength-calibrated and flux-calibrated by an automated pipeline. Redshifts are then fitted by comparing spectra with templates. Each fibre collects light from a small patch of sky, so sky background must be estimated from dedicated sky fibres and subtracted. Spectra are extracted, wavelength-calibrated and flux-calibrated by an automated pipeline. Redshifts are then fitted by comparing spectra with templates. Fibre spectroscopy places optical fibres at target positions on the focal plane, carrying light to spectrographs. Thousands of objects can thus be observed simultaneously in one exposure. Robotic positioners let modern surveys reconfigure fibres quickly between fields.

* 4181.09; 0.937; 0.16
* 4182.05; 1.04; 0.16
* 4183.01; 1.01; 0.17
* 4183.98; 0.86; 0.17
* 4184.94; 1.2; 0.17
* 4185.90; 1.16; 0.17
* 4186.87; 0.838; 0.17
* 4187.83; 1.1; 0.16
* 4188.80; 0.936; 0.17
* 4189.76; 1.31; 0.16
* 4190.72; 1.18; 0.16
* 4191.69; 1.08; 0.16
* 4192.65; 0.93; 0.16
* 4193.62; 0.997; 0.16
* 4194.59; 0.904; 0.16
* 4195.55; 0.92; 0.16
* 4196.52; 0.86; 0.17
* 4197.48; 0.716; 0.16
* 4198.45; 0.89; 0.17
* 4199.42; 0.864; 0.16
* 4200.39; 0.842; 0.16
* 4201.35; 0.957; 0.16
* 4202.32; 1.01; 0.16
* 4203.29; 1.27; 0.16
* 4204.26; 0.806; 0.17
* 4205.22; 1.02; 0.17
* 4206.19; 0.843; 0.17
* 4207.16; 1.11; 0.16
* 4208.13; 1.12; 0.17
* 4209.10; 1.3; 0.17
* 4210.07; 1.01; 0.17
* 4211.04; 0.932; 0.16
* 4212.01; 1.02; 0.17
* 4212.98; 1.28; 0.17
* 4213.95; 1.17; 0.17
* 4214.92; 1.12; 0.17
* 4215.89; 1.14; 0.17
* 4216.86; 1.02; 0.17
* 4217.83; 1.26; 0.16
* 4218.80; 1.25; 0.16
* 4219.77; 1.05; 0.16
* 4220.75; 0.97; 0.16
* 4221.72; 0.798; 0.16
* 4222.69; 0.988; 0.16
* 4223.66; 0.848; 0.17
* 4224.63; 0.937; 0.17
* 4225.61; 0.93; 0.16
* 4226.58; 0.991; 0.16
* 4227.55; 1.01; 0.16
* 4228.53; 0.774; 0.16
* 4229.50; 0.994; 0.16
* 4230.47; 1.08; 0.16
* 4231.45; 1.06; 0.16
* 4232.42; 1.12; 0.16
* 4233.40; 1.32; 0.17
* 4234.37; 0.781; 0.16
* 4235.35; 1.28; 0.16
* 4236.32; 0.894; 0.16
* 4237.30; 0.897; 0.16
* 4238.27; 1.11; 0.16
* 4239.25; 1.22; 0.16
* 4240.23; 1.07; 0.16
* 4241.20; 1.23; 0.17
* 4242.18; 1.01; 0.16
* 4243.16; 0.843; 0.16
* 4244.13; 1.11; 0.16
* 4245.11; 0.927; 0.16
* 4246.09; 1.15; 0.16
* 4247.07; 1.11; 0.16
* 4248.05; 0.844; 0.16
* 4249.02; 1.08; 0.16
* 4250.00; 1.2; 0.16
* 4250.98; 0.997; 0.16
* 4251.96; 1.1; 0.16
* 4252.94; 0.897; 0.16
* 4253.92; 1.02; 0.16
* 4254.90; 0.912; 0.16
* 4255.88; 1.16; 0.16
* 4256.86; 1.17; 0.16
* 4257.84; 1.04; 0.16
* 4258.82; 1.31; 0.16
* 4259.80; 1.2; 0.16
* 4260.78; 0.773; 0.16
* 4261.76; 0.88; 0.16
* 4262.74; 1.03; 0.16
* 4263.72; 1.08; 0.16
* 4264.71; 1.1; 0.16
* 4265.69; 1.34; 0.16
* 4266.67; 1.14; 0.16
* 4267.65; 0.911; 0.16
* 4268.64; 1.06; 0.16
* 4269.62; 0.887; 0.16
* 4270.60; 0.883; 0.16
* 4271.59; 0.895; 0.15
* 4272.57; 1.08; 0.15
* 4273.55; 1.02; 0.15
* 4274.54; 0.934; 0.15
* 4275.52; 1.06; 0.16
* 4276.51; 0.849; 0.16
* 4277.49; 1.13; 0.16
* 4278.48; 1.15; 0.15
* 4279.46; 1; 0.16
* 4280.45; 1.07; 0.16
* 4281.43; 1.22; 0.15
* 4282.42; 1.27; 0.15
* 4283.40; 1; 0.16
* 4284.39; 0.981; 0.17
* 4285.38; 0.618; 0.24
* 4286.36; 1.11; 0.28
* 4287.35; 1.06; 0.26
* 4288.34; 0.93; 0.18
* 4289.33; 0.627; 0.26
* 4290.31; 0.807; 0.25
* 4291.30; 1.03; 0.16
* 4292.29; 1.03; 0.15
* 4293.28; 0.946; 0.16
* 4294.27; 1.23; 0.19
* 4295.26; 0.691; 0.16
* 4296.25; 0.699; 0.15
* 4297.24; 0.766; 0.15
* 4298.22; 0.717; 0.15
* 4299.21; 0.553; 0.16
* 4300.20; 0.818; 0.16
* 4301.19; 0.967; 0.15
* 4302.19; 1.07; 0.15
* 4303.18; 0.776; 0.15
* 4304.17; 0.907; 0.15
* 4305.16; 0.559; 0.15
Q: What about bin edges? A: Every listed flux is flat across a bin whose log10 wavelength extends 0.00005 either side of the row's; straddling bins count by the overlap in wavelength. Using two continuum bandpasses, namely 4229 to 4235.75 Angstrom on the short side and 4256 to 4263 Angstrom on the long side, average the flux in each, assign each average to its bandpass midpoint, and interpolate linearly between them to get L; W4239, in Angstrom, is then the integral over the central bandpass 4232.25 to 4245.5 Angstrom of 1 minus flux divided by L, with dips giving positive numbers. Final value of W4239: 0.30 Angstrom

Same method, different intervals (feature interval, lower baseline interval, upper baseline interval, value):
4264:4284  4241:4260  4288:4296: -1.62 Angstrom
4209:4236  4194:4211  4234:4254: -1.24 Angstrom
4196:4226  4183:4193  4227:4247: 1.18 Angstrom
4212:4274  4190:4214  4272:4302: -4.37 Angstrom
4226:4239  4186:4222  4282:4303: -0.57 Angstrom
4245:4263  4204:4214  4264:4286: -0.13 Angstrom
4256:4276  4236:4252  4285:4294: -1.16 Angstrom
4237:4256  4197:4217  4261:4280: -0.44 Angstrom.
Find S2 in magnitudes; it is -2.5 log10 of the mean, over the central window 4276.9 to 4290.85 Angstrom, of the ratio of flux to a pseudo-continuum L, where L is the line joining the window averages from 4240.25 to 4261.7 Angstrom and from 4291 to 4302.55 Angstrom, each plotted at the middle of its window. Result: -0.08 mag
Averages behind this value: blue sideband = 1.05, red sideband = 0.871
